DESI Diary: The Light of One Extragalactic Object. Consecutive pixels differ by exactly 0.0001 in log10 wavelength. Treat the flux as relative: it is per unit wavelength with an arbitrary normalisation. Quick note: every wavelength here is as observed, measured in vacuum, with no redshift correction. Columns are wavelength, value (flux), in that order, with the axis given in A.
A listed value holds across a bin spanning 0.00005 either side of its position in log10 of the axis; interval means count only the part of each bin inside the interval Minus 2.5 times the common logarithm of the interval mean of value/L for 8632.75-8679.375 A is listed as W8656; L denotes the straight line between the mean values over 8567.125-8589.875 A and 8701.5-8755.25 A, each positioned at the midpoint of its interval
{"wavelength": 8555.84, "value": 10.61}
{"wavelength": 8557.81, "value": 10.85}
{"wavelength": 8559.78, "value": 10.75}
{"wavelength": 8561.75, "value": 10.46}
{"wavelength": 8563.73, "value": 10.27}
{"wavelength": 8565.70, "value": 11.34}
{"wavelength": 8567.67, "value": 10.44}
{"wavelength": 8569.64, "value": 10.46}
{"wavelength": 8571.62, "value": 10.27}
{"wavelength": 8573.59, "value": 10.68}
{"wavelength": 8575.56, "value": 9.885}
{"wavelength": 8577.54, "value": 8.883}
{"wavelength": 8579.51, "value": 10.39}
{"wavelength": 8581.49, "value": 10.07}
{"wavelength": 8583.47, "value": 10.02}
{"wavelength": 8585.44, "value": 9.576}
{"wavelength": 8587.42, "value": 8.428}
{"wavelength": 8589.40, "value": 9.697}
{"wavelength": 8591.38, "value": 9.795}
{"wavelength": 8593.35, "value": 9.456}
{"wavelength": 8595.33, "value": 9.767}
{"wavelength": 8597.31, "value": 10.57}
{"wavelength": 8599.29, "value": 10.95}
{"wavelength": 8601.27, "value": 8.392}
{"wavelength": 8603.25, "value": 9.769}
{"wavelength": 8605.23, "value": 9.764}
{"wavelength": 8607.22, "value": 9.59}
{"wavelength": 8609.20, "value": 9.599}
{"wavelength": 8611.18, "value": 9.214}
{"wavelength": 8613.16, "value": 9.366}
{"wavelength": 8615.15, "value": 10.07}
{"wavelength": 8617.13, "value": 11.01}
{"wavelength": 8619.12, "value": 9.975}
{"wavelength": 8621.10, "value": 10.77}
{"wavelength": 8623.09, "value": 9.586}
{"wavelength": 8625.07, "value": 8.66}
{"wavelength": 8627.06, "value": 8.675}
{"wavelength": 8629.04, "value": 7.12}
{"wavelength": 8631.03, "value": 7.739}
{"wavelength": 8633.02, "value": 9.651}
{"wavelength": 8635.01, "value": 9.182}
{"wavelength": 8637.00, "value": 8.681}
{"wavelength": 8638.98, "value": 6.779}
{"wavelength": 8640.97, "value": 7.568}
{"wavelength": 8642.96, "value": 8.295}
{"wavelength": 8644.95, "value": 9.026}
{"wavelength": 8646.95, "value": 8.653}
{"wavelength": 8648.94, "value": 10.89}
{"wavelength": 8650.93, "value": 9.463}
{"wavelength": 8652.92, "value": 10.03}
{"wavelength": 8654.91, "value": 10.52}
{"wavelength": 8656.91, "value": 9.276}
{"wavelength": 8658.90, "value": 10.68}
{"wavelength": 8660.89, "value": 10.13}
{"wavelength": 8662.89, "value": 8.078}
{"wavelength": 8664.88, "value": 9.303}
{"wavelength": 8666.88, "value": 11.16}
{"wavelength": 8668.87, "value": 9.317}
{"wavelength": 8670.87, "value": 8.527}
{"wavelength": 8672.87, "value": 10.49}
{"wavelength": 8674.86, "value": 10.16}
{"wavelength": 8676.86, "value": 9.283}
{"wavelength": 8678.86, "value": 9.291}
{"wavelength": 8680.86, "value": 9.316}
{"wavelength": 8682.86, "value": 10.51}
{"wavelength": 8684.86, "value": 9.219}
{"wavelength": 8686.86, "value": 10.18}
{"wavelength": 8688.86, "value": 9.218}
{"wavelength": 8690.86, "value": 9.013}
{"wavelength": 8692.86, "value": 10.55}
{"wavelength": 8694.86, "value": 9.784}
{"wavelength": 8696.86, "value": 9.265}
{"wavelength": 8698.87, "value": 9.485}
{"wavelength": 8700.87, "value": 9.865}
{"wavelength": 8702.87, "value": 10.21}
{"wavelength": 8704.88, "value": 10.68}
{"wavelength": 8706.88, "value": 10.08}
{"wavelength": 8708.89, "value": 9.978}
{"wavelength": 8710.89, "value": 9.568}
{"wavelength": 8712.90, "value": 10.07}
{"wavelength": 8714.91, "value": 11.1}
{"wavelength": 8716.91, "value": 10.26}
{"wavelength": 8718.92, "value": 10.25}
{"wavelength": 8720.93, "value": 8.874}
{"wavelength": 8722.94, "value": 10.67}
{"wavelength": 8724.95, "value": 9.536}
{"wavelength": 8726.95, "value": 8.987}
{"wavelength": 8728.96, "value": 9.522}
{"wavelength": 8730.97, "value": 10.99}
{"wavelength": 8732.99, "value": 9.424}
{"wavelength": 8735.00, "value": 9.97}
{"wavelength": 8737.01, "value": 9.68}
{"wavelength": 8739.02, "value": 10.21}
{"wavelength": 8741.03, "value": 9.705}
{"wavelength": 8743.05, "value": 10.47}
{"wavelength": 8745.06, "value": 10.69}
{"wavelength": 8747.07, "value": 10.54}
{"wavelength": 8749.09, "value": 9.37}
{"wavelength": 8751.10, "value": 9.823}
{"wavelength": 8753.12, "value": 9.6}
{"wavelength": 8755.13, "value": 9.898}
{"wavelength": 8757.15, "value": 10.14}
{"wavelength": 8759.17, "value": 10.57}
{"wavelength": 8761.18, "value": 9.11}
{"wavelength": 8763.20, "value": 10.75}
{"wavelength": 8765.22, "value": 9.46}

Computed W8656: 0.07 mag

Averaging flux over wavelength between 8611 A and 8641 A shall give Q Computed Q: 9.04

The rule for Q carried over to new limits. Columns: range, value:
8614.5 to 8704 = 9.44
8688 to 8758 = 9.93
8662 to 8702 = 9.61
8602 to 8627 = 9.72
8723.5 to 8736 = 9.77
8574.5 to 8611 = 9.69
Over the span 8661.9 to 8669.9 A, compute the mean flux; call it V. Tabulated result 9.47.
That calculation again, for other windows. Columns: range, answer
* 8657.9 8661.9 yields 10.4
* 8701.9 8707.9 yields 10.3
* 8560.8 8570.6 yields 10.6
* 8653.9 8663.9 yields 9.74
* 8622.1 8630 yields 8.52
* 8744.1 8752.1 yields 10.1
